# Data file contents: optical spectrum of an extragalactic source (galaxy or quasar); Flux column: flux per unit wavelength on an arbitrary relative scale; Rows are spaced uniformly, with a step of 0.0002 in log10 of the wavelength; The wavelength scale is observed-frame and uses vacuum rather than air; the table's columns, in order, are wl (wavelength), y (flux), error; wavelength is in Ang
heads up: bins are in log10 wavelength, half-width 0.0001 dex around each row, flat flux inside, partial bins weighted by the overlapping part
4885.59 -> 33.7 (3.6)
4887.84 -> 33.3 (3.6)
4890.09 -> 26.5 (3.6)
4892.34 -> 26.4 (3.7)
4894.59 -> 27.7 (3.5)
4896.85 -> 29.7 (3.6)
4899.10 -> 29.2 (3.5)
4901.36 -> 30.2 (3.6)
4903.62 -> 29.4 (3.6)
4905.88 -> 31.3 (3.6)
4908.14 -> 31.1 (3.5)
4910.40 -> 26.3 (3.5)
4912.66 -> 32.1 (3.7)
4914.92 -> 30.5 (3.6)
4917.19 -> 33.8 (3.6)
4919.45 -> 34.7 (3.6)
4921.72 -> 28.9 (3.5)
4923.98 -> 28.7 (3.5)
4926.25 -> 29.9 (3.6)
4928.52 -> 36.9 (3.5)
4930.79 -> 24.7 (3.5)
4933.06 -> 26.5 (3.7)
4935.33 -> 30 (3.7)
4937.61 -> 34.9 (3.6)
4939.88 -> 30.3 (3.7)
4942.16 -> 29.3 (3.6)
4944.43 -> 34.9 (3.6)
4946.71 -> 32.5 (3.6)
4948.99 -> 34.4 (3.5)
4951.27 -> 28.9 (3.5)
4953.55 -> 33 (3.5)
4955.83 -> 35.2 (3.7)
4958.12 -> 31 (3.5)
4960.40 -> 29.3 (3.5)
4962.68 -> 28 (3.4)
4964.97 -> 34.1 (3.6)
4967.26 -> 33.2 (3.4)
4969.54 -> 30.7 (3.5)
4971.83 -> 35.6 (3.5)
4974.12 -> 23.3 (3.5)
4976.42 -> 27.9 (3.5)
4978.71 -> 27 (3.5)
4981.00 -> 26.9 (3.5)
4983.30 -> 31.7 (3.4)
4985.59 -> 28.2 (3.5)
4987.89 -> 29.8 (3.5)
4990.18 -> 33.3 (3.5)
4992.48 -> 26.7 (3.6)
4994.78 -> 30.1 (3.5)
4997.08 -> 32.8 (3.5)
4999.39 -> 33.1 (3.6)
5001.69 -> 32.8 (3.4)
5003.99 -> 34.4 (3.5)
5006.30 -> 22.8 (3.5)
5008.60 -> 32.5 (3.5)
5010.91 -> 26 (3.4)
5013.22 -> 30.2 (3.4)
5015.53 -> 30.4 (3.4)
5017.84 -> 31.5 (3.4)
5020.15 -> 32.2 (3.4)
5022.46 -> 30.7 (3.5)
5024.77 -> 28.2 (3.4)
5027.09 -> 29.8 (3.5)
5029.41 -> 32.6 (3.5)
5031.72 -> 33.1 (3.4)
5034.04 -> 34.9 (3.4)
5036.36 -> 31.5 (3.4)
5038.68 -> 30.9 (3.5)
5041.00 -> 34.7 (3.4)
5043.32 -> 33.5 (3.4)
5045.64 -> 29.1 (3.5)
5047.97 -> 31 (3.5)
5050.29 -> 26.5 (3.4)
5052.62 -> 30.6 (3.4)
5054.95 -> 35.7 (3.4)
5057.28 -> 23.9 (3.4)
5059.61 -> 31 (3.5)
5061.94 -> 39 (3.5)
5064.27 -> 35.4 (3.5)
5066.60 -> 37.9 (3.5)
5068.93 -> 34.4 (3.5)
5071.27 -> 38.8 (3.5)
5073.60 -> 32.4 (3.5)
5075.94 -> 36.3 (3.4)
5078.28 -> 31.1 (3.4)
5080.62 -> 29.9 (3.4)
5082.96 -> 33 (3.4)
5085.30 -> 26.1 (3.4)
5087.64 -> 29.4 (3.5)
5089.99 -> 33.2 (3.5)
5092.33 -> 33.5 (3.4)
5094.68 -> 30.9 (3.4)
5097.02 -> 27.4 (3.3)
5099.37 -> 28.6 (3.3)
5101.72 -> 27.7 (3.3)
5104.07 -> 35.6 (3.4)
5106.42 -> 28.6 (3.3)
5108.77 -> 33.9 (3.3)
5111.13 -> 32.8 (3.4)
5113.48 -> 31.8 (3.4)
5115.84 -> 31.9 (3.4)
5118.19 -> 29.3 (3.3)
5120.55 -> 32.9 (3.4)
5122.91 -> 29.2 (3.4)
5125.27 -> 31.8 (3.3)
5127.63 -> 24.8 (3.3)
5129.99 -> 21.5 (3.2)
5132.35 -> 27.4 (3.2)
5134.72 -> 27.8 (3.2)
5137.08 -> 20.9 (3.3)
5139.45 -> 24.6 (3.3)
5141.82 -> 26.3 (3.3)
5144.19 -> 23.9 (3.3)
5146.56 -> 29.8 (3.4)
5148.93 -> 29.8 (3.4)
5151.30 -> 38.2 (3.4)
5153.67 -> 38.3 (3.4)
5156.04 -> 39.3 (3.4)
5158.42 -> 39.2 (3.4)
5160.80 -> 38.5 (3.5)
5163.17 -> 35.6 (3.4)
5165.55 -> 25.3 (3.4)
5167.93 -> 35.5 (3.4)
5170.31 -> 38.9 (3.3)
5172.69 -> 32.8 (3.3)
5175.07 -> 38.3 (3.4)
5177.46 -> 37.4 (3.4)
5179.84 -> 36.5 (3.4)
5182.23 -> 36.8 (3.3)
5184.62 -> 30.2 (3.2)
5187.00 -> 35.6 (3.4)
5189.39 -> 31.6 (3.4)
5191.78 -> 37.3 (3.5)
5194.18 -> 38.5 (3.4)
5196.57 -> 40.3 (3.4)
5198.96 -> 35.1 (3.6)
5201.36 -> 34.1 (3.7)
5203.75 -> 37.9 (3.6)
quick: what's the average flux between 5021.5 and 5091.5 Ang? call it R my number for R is 32.2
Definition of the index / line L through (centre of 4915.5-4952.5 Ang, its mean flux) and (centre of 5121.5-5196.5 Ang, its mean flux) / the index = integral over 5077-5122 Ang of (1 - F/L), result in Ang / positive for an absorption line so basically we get 1.7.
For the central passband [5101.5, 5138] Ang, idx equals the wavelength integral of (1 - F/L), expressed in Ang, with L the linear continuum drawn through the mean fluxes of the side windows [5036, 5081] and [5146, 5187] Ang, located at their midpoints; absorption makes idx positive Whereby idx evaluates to 5.2 Ang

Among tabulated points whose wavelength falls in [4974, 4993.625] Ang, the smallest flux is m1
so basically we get 23.3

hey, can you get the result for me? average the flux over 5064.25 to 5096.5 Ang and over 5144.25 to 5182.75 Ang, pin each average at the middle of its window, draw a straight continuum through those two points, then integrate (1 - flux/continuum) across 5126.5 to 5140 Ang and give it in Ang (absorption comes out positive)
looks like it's 3.9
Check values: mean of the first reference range 32.8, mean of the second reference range 35.3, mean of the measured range 24.5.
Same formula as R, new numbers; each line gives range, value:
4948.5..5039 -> 30.7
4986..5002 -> 31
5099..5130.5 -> 30.2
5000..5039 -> 30.9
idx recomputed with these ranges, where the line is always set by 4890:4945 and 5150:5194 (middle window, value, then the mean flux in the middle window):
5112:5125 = 1.34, 31.1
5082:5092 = 0.99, 30.6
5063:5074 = -0.81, 36.1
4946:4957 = -0.66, 32.8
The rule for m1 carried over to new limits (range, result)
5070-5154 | 20.9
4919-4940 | 24.7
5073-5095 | 26.1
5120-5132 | 21.5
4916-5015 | 22.8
